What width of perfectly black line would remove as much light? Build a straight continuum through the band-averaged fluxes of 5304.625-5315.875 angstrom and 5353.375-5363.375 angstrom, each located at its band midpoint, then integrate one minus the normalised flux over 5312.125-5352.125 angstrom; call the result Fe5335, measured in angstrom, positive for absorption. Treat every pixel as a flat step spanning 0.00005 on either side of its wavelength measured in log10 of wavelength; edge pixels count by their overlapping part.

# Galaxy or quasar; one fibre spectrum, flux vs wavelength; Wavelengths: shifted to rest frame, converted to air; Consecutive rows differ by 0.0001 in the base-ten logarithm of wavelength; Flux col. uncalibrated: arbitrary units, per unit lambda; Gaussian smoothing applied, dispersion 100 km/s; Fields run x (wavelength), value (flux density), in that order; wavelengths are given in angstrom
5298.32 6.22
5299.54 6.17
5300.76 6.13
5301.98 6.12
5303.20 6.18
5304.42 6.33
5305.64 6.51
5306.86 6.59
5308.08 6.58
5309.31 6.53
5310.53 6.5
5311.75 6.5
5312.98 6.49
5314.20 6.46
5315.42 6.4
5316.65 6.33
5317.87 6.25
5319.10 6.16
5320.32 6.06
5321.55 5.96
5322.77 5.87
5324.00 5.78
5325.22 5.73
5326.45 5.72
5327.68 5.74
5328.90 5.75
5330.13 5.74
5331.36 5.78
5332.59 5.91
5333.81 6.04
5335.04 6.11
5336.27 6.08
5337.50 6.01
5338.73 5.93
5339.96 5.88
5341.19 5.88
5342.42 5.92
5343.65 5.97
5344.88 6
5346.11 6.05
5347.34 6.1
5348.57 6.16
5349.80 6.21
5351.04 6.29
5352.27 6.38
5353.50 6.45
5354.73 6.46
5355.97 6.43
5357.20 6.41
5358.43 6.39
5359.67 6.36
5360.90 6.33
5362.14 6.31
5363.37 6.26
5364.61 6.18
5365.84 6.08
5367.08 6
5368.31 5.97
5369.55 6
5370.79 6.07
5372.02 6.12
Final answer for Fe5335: 2.6 angstrom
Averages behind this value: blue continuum 6.5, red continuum 6.38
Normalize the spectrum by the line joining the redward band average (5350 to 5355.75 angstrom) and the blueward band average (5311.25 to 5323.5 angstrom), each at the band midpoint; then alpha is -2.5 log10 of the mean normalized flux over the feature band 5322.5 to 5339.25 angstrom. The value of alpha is 0.08 mag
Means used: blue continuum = 6.24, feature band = 5.87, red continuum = 6.38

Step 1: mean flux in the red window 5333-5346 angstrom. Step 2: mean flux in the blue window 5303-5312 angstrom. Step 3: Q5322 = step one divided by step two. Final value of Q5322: 0.92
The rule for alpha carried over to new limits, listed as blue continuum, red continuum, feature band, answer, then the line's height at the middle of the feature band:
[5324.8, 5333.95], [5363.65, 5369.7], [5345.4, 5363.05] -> -0.060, 5.97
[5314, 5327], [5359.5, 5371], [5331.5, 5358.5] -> -0.004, 6.11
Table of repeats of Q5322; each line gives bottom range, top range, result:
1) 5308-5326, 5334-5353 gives 0.97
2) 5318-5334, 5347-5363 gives 1.08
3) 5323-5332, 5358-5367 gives 1.09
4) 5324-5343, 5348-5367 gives 1.07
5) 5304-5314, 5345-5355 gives 0.96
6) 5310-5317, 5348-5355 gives 0.98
